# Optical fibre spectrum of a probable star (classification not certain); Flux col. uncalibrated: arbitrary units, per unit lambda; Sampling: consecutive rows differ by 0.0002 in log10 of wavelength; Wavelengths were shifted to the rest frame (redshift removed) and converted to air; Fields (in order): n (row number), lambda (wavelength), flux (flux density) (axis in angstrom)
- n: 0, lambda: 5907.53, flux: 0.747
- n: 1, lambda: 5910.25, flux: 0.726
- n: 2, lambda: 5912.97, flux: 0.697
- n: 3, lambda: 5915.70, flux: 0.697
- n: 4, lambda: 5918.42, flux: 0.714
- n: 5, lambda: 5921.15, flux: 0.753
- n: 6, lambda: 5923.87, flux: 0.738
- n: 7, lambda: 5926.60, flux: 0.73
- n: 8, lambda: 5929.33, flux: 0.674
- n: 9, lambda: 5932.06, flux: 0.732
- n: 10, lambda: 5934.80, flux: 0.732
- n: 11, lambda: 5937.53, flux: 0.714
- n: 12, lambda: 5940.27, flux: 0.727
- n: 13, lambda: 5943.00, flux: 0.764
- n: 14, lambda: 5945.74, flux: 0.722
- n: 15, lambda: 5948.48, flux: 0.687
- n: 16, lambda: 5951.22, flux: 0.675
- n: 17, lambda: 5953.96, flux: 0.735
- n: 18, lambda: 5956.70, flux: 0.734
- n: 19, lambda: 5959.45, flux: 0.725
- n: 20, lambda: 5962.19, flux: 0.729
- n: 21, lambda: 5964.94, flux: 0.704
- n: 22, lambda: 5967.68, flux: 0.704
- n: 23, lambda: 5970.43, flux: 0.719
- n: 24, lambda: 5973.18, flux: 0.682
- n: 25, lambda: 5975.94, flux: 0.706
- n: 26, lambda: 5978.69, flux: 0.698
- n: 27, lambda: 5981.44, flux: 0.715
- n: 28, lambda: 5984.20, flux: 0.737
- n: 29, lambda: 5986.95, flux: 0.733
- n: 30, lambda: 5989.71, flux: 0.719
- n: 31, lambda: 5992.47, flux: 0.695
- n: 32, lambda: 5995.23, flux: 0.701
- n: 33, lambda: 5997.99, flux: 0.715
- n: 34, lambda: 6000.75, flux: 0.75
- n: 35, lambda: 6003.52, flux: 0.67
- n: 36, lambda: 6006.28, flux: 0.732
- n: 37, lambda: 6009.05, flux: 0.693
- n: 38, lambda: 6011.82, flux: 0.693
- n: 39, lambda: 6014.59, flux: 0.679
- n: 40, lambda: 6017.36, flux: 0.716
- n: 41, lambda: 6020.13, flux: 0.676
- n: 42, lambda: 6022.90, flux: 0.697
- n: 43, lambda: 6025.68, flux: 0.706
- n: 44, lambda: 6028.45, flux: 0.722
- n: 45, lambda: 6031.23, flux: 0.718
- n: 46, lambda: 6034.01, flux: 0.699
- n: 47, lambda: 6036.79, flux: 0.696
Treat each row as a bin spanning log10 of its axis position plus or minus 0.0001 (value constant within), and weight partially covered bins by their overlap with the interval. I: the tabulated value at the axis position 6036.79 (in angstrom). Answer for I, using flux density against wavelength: 0.696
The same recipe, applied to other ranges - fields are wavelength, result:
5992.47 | 0.695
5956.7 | 0.734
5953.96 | 0.735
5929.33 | 0.674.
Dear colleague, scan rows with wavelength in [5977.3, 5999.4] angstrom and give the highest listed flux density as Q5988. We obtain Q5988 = 0.737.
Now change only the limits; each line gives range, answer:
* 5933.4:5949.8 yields 0.764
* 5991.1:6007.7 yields 0.75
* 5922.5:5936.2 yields 0.738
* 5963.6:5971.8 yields 0.719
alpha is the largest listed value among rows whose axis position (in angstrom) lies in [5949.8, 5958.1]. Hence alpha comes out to 0.735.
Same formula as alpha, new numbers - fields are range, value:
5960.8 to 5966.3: 0.729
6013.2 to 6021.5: 0.716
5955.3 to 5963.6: 0.734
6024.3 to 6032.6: 0.722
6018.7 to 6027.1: 0.706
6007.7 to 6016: 0.693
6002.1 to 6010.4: 0.732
